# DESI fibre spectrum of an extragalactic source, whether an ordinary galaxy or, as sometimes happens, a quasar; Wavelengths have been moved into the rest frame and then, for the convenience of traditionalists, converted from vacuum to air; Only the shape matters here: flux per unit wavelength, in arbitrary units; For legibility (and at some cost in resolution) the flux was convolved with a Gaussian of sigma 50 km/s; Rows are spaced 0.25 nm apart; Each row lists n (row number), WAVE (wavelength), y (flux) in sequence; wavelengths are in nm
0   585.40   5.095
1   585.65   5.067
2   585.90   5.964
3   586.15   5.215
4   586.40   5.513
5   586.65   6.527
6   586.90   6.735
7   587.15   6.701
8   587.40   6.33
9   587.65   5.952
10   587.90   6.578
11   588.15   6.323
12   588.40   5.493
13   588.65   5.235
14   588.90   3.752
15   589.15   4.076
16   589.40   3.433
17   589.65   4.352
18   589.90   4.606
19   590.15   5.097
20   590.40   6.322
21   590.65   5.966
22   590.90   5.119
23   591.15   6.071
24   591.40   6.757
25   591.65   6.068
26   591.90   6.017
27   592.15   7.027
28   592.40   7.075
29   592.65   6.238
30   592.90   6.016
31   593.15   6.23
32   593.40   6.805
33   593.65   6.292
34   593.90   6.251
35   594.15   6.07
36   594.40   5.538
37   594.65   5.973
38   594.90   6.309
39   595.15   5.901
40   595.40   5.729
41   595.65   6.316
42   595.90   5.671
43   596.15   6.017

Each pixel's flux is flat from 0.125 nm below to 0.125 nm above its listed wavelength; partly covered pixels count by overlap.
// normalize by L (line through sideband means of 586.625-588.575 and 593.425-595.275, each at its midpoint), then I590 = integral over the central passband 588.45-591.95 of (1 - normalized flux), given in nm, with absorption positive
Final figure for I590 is 0.57 nm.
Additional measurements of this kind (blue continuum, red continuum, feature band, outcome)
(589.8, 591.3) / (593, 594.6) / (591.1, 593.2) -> -0.193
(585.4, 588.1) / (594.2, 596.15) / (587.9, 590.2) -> 0.461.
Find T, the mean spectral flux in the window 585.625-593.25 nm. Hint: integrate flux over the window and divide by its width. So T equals 5.74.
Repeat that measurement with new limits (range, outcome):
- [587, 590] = 5.25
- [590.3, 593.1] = 6.24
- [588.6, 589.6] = 4.06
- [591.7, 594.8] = 6.29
